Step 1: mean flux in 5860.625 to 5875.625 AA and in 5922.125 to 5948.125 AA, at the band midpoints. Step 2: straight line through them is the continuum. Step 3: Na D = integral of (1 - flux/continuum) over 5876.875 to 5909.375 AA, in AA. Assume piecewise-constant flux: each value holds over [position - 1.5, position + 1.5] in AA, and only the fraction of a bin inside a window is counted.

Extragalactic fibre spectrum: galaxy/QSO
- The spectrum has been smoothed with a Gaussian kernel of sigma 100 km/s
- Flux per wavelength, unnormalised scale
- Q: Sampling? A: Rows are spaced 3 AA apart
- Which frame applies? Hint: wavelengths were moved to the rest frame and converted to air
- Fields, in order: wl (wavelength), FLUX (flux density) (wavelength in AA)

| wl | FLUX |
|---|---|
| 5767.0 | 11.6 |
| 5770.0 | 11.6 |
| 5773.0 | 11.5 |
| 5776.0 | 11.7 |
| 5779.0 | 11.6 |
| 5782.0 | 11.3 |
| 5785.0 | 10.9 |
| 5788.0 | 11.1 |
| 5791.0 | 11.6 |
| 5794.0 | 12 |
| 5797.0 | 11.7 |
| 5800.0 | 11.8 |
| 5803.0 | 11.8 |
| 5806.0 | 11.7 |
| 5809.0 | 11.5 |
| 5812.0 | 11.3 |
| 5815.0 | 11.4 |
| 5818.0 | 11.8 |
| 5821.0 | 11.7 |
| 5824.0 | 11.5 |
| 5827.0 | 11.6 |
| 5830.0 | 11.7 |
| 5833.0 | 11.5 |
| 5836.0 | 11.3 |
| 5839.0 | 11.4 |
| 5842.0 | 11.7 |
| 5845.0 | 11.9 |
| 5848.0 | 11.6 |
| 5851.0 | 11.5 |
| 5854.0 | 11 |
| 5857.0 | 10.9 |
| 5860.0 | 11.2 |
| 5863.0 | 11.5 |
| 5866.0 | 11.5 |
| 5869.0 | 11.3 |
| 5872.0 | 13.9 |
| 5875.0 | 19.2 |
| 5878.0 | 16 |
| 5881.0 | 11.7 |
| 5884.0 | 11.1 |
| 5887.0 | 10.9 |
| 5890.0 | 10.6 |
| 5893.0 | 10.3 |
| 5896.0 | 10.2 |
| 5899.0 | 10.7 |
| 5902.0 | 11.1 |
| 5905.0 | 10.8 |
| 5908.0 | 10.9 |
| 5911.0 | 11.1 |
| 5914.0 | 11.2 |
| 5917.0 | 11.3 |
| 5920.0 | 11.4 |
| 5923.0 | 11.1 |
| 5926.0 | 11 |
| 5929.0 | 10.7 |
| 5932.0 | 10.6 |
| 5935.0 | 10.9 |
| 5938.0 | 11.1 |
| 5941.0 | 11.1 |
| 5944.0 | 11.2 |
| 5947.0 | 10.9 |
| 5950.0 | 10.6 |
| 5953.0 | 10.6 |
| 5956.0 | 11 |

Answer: 2.7 AA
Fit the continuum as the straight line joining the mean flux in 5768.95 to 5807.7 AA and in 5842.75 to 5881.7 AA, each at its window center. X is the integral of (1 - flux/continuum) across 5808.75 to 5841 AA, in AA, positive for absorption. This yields 1.4 AA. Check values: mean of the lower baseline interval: 11.6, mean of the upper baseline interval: 12.6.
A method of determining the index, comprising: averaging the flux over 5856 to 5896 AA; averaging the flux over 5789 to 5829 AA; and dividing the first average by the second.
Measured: 1.1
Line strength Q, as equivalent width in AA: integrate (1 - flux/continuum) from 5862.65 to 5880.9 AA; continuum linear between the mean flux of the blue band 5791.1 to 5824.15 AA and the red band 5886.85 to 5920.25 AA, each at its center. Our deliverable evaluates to -4.5 AA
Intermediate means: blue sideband 11.7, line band 13.9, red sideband 10.9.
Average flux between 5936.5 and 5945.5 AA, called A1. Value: 11.1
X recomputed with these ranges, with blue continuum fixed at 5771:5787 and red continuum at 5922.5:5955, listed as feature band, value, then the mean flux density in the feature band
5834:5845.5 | -0.35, 11.5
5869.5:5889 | -4.42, 13.6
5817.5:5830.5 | -0.45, 11.6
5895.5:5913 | 0.24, 10.8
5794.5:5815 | -0.58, 11.6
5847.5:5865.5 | -0.21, 11.3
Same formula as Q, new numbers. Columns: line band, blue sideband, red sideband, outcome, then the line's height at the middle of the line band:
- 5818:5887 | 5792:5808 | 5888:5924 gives -4.63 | 11.3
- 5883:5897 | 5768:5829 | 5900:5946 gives 0.69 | 11.2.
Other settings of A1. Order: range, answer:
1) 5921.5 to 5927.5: 11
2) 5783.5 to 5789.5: 11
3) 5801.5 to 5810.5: 11.7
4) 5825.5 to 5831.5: 11.6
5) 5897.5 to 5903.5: 10.9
